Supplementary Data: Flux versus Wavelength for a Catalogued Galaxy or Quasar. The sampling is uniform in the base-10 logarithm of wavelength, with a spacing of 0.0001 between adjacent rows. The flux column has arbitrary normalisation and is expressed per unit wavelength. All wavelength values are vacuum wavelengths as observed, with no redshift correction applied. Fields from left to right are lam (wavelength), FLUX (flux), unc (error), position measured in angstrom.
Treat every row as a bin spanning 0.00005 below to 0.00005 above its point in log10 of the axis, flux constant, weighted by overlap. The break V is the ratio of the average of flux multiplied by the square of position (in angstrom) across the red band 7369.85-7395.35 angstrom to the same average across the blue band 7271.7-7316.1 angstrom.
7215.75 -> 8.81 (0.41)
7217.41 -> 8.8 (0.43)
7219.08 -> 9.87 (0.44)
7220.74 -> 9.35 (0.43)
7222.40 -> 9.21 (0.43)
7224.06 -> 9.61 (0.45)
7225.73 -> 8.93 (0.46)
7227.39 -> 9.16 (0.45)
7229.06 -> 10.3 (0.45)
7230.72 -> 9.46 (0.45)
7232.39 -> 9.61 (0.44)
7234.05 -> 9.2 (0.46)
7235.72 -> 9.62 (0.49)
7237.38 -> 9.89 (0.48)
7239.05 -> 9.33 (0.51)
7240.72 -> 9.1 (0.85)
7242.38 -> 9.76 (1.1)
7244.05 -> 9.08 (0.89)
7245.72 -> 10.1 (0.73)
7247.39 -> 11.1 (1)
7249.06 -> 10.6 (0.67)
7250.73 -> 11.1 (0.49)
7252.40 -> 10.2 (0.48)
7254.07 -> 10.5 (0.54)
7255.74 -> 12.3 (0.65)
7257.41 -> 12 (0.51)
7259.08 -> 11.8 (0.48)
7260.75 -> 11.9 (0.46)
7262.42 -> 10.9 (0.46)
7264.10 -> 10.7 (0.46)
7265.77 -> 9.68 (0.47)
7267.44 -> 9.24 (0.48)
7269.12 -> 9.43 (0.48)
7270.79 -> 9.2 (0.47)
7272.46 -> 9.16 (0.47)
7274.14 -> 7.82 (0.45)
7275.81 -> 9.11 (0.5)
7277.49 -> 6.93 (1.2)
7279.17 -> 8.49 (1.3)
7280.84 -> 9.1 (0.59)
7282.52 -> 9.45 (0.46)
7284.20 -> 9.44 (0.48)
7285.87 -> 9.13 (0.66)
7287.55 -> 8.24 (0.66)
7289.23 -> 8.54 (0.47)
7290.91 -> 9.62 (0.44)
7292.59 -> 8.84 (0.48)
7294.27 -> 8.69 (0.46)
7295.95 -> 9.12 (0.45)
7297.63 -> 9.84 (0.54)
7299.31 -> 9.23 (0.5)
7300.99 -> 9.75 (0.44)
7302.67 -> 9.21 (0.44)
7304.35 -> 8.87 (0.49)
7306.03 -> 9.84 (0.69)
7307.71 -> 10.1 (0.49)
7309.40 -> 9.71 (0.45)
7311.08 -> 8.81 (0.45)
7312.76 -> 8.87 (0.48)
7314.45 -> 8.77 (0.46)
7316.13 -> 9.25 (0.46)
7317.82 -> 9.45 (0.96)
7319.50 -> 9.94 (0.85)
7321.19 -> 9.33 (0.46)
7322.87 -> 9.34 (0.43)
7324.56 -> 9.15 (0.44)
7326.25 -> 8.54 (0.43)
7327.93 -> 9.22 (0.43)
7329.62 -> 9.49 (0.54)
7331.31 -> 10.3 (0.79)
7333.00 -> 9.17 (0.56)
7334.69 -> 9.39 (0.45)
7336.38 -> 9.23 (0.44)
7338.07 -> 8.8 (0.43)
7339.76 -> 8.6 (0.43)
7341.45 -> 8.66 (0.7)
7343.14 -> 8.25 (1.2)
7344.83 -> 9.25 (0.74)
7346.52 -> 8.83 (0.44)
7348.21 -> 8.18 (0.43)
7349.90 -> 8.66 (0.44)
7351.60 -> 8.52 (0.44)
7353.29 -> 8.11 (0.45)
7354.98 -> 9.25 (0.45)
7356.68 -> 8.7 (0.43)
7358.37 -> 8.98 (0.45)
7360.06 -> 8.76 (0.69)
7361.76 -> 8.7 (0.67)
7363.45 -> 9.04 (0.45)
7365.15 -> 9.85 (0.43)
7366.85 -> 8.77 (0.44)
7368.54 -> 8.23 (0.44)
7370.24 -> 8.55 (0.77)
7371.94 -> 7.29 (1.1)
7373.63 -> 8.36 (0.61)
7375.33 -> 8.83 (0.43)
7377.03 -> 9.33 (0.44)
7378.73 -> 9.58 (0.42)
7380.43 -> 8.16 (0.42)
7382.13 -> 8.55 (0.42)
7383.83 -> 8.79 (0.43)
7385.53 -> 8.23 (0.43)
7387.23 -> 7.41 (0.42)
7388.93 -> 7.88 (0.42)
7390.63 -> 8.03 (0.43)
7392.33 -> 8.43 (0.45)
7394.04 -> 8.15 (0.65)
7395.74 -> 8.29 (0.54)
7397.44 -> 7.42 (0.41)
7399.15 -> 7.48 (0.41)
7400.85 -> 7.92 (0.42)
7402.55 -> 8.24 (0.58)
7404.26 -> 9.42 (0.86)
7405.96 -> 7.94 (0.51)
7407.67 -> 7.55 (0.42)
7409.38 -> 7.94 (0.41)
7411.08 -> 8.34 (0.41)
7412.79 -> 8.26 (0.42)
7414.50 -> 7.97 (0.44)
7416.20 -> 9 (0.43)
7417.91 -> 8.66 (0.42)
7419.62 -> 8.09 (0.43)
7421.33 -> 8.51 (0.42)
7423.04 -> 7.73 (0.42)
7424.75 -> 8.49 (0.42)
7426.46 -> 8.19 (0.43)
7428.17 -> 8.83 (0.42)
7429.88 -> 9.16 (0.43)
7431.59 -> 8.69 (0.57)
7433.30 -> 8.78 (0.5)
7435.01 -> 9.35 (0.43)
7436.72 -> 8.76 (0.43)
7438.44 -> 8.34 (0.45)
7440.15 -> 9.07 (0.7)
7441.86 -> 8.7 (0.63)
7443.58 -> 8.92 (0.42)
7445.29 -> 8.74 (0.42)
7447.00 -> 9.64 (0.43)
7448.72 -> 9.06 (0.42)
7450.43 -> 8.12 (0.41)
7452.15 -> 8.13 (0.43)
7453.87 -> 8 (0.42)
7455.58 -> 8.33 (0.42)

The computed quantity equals 0.95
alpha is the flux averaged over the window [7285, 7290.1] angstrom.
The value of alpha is 8.65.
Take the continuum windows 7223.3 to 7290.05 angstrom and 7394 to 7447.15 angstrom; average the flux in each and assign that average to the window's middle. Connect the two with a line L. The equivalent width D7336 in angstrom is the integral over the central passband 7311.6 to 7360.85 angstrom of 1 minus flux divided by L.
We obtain 0.6 angstrom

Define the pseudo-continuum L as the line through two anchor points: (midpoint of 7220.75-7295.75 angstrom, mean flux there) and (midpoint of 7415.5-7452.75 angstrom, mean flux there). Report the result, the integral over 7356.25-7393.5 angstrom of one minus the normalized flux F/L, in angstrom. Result 1.9 angstrom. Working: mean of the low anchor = 9.66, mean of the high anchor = 8.68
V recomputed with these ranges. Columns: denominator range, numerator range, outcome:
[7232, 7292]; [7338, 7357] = 0.91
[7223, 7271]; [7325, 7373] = 0.90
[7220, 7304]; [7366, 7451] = 0.91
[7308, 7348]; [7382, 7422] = 0.91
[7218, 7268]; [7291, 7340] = 0.94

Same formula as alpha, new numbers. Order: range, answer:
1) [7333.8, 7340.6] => 9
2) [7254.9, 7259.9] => 12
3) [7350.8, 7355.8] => 8.64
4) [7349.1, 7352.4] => 8.57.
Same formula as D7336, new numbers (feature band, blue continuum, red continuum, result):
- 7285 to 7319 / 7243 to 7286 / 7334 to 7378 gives 0.9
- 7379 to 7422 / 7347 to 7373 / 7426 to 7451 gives 2.7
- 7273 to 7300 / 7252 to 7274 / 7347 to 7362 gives 3.1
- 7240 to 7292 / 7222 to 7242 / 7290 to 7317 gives -2.3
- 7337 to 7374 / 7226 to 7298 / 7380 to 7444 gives 0.8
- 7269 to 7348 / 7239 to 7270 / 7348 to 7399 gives 4.0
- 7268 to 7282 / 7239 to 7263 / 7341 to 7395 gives 2.1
